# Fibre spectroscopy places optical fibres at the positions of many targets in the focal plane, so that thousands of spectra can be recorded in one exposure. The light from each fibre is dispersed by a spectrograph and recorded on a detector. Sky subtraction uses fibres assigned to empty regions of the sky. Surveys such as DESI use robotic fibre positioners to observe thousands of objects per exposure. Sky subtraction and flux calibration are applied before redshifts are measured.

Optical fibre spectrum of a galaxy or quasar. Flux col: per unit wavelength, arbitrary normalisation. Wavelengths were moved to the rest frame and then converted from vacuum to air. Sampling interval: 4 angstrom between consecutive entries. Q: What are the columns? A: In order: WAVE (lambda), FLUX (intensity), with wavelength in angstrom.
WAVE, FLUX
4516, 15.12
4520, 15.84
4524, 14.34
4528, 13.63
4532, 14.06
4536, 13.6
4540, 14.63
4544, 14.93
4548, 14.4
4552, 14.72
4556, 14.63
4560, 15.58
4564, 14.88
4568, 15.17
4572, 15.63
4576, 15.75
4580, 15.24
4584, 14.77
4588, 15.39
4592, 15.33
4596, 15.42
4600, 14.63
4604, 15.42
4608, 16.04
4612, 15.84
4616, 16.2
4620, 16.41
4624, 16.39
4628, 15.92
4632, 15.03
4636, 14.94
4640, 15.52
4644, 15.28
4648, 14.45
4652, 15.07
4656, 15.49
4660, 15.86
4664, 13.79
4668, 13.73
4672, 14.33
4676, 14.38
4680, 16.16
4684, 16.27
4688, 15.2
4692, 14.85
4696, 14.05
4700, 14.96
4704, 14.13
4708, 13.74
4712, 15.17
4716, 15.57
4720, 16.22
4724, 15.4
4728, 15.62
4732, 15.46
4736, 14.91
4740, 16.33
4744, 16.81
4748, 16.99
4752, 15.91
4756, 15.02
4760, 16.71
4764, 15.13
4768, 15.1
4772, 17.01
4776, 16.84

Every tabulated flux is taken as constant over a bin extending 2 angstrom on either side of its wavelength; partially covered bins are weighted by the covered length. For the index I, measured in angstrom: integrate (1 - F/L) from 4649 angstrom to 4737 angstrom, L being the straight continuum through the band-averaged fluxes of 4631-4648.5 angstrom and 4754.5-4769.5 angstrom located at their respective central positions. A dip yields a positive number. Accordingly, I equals 1.6 angstrom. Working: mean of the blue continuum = 15.1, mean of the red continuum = 15.5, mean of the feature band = 15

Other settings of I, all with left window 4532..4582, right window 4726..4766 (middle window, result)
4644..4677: 1.61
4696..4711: 1.30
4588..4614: -0.54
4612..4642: -1.01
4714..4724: -0.03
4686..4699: 0.74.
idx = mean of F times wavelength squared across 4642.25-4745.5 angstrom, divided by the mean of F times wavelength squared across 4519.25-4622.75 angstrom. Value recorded 1.1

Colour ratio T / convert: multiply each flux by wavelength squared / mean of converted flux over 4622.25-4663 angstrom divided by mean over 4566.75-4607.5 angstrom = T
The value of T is 1.0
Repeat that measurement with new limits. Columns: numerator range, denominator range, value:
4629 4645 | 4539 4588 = 1.04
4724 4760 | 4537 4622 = 1.12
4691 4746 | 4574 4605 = 1.06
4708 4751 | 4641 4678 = 1.10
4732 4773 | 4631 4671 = 1.12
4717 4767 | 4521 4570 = 1.18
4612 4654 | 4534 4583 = 1.07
